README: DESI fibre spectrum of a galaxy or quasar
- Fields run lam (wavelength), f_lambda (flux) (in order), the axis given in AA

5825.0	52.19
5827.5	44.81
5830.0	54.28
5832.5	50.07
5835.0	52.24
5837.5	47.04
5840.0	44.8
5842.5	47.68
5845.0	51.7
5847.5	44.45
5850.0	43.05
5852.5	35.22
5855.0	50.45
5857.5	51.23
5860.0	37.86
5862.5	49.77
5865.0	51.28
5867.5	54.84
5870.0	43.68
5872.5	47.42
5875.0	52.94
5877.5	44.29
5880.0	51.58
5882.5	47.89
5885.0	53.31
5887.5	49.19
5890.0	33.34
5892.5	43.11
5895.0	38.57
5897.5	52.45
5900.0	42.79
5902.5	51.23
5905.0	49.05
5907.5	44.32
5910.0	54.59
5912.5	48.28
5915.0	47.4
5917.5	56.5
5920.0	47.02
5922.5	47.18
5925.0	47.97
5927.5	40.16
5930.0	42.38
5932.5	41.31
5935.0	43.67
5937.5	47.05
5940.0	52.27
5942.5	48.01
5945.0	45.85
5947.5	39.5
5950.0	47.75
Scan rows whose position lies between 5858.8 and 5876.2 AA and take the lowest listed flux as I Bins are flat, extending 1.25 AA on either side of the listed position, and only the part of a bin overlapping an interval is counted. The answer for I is 37.86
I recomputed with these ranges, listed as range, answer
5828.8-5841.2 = 44.8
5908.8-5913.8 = 48.28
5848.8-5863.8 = 35.22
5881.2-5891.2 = 33.34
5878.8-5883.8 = 47.89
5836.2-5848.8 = 44.45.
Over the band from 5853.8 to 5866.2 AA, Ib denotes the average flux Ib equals 48.1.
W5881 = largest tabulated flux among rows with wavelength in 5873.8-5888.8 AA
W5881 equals 53.31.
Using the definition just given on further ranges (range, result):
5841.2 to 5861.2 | 51.7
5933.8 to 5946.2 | 52.27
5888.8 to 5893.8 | 43.11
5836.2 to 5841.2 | 47.04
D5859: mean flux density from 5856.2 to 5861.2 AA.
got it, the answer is 44.7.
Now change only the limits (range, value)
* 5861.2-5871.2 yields 49.9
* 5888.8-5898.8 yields 41.9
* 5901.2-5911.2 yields 49.7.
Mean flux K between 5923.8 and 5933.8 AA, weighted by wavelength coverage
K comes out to 42.9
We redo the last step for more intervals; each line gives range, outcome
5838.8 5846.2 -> 48.1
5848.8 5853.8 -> 39.2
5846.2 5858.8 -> 44.9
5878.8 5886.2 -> 50.9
